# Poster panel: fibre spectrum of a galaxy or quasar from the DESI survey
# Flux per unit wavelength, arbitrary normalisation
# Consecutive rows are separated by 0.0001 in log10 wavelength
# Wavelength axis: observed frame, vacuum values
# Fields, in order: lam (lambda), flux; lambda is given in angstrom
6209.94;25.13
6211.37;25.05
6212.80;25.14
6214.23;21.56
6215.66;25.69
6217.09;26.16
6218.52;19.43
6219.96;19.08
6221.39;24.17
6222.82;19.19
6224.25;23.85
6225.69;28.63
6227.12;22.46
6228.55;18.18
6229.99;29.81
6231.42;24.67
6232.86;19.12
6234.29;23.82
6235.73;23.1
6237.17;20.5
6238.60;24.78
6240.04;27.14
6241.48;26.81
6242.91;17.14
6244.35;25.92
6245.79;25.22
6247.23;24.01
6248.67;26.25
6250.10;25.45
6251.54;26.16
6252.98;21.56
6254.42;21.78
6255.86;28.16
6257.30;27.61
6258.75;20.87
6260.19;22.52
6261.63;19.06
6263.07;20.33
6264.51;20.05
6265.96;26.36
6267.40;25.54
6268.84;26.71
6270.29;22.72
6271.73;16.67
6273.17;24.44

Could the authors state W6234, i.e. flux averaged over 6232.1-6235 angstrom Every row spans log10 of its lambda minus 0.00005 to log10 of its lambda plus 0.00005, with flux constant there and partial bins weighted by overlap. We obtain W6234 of 21.5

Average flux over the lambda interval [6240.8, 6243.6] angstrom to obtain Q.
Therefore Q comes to 22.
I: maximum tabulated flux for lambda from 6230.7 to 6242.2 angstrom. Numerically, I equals 27.14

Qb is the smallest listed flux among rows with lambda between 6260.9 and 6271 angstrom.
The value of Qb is 19.06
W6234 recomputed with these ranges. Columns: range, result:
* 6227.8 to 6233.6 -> 23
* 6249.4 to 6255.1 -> 23.7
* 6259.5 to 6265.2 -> 20.5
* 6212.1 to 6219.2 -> 23.6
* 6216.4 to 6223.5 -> 21.6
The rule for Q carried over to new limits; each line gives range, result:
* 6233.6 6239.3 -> 23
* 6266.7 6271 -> 25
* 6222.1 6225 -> 21.6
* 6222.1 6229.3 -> 22.5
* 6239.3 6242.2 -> 26.9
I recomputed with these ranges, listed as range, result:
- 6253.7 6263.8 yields 28.16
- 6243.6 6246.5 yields 25.92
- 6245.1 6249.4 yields 26.25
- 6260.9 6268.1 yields 26.36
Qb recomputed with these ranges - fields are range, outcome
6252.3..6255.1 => 21.56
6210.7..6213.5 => 25.05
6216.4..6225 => 19.08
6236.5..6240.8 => 20.5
